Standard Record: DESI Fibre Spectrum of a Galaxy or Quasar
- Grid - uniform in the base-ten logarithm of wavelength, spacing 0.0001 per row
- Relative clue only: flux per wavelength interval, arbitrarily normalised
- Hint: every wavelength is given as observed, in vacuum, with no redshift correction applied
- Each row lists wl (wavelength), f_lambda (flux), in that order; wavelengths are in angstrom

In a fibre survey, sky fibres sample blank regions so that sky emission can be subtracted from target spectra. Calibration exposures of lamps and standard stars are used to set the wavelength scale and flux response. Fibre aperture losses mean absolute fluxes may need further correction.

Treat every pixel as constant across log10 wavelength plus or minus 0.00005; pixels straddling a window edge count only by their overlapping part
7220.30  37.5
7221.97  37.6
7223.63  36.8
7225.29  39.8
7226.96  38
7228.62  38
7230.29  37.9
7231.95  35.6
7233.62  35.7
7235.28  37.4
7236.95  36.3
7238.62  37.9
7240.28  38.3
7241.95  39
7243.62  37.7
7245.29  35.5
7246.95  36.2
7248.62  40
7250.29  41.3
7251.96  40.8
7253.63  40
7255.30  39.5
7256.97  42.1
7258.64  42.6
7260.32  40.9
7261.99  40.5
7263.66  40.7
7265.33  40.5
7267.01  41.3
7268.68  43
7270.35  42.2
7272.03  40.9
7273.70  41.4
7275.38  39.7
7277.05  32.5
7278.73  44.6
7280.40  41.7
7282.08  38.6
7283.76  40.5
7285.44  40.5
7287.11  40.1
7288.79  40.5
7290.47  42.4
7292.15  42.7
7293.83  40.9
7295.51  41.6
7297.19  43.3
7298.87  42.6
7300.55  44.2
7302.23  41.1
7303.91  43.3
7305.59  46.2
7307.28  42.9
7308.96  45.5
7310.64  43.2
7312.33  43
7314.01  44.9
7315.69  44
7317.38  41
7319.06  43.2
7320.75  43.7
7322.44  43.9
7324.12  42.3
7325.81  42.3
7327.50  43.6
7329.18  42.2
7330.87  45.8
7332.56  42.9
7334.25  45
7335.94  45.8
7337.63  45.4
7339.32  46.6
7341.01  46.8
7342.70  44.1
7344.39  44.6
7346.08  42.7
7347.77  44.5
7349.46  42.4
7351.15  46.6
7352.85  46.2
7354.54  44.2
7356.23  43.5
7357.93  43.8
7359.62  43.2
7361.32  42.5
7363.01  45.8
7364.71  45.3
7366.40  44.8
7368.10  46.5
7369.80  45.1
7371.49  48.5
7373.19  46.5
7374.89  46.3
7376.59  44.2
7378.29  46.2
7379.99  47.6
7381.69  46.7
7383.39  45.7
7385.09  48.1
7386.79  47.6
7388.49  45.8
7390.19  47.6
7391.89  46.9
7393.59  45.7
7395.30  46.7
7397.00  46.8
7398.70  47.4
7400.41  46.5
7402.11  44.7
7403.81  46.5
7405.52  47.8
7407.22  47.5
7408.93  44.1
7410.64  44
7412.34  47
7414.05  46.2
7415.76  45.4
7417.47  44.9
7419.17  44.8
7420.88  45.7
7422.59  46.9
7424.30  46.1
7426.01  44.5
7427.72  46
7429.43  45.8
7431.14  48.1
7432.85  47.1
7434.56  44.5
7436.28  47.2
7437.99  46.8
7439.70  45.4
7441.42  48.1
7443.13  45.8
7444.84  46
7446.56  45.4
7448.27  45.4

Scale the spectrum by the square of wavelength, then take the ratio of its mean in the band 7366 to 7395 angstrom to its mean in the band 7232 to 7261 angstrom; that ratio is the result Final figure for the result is 1.24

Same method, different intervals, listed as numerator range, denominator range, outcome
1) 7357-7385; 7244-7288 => 1.17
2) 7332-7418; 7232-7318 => 1.15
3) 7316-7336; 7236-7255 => 1.15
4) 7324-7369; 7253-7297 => 1.11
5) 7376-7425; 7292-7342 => 1.08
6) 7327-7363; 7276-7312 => 1.08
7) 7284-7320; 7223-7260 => 1.13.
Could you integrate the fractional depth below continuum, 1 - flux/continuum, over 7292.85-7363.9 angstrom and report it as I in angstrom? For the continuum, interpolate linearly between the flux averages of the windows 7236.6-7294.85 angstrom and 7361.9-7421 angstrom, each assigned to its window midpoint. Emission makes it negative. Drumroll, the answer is -1.2 angstrom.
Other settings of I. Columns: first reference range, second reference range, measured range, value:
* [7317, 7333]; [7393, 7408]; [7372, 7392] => -0.4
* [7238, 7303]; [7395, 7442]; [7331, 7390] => -1.9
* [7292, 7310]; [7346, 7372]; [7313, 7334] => 0.2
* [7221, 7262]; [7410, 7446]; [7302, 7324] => -1.1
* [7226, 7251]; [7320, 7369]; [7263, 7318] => -1.2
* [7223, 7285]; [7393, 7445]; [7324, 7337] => -0.4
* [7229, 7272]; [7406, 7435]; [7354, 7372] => -0.5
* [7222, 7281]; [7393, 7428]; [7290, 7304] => -0.4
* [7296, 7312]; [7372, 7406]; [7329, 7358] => 0.2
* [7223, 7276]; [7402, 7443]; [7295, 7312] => -0.8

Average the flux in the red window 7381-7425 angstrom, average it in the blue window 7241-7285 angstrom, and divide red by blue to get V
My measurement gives 1.15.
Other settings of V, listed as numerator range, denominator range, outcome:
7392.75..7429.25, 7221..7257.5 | 1.20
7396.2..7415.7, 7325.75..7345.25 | 1.03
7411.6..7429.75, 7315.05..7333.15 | 1.06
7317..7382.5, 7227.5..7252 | 1.18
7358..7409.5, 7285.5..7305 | 1.10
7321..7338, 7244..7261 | 1.10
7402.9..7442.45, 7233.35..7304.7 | 1.14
